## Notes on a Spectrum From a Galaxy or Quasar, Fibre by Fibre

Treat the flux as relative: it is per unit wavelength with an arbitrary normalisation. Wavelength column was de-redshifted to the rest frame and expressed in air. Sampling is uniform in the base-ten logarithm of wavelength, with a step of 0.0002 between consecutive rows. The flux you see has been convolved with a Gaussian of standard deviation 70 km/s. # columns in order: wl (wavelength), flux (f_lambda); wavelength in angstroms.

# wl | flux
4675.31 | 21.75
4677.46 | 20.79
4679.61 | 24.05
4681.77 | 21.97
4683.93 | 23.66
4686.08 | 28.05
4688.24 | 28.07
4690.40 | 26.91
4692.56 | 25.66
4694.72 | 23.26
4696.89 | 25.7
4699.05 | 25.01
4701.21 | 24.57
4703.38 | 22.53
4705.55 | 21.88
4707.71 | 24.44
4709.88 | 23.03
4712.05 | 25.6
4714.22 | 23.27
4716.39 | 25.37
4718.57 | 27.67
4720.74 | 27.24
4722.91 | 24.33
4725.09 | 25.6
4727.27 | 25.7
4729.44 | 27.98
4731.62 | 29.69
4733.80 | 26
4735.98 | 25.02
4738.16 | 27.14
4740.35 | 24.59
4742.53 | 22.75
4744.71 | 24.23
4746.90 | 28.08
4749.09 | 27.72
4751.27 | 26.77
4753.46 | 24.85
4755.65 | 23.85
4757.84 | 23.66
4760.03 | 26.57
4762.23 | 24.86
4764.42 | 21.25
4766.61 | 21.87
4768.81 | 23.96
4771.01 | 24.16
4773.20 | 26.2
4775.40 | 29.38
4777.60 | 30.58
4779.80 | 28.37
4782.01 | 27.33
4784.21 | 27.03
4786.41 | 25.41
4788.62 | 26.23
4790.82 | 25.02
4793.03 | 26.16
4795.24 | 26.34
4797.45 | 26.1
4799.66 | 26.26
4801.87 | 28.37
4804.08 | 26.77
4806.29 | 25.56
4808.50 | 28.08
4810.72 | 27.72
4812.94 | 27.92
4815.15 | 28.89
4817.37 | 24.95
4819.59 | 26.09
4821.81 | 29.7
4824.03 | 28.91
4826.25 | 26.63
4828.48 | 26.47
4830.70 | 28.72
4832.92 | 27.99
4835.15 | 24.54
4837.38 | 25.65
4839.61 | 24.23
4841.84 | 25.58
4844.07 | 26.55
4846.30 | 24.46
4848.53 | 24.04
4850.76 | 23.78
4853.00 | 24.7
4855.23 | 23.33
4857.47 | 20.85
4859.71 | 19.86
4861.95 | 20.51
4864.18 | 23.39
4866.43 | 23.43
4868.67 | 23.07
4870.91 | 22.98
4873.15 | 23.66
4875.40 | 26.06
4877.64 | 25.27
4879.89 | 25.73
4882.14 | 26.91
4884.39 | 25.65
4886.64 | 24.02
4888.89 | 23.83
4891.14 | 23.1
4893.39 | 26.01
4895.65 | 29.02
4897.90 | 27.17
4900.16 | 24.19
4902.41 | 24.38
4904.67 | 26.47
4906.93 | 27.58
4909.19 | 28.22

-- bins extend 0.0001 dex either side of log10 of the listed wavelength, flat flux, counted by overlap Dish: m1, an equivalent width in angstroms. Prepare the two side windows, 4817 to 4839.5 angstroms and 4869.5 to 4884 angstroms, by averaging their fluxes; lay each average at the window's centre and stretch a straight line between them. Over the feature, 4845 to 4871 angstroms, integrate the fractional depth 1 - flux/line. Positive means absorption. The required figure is 2.9 angstroms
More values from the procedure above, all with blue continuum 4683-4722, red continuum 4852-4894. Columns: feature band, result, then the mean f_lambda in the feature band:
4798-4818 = -2.4 angstroms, 27.2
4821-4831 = -1.6 angstroms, 28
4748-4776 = -0.3 angstroms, 24.9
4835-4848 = -0.6 angstroms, 25.2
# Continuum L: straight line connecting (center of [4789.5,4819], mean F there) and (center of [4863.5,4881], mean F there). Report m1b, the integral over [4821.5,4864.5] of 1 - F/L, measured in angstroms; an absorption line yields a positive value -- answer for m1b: 0.71 angstroms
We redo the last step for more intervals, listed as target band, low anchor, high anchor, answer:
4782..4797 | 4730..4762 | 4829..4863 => -0.6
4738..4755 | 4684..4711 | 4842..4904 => -0.6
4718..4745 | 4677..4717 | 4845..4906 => -1.8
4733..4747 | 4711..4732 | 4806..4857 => 0.5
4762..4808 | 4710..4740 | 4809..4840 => 1.0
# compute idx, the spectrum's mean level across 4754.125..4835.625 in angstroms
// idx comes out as 26.4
